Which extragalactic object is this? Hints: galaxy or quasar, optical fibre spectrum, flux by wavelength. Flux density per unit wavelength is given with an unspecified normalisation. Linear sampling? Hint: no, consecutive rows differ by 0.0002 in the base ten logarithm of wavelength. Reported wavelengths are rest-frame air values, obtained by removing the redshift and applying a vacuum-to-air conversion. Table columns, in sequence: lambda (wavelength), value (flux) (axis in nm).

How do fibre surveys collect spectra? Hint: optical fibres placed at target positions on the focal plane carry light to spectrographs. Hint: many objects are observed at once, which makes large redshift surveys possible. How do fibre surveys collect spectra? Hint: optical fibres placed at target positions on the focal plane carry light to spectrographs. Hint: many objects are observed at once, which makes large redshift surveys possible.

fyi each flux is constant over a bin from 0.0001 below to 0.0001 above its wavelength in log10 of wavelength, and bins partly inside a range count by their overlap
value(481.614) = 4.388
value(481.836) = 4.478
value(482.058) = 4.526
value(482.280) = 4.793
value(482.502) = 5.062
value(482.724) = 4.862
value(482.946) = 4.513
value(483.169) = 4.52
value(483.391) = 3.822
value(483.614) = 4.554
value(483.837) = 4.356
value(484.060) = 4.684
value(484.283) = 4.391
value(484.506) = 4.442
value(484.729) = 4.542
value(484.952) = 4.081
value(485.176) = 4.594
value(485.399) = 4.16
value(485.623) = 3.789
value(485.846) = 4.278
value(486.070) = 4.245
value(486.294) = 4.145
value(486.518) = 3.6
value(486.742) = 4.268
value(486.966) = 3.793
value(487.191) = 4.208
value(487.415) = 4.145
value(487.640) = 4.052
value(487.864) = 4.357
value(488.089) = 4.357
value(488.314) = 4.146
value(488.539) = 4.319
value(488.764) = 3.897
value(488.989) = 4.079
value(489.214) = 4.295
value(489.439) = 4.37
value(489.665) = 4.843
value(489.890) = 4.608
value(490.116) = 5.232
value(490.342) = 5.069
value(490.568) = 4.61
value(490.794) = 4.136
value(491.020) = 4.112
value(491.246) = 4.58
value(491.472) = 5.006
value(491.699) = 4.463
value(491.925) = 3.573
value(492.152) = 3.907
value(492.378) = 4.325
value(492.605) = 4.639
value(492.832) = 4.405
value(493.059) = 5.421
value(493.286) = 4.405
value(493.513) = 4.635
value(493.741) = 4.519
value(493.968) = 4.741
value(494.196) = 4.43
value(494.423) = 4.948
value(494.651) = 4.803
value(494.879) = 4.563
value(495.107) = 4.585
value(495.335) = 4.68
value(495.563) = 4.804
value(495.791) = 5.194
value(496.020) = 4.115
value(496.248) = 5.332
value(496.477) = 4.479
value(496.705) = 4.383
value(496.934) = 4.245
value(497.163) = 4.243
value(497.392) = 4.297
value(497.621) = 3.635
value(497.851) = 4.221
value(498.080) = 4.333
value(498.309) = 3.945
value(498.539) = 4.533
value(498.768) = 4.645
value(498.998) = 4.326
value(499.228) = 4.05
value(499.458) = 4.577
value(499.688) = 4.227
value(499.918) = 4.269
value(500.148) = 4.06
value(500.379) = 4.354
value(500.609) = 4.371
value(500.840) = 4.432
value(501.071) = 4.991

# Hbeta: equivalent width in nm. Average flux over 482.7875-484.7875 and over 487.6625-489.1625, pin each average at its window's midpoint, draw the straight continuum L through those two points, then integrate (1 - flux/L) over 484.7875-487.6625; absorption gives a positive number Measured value 0.127 nm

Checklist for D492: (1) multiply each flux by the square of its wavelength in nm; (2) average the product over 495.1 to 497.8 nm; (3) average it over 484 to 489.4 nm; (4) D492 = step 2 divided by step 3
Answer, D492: 1.11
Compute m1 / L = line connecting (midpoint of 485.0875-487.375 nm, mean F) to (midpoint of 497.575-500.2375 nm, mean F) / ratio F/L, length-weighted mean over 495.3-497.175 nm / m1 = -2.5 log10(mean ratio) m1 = -0.10 mag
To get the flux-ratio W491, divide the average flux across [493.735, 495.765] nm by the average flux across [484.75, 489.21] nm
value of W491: 1.14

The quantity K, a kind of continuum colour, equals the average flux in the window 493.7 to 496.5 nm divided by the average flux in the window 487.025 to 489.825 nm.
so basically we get 1.11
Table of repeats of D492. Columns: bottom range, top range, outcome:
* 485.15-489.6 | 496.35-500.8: 1.08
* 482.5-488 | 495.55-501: 1.08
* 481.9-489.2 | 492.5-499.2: 1.10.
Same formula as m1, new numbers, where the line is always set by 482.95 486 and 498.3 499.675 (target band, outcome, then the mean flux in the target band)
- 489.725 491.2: -0.07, 4.63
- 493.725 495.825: -0.09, 4.72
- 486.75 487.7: 0.07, 4.07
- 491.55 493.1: 0.00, 4.36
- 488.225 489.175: 0.06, 4.13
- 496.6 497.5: 0.02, 4.29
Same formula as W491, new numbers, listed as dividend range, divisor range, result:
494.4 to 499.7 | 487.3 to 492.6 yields 1.02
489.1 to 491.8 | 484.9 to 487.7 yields 1.12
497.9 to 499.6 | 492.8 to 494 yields 0.92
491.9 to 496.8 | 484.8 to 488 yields 1.12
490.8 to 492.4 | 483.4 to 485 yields 0.97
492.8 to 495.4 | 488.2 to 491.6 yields 1.04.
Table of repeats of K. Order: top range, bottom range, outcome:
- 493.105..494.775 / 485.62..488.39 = 1.13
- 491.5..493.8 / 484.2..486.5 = 1.05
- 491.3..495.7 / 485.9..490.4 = 1.07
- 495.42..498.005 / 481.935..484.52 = 0.98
